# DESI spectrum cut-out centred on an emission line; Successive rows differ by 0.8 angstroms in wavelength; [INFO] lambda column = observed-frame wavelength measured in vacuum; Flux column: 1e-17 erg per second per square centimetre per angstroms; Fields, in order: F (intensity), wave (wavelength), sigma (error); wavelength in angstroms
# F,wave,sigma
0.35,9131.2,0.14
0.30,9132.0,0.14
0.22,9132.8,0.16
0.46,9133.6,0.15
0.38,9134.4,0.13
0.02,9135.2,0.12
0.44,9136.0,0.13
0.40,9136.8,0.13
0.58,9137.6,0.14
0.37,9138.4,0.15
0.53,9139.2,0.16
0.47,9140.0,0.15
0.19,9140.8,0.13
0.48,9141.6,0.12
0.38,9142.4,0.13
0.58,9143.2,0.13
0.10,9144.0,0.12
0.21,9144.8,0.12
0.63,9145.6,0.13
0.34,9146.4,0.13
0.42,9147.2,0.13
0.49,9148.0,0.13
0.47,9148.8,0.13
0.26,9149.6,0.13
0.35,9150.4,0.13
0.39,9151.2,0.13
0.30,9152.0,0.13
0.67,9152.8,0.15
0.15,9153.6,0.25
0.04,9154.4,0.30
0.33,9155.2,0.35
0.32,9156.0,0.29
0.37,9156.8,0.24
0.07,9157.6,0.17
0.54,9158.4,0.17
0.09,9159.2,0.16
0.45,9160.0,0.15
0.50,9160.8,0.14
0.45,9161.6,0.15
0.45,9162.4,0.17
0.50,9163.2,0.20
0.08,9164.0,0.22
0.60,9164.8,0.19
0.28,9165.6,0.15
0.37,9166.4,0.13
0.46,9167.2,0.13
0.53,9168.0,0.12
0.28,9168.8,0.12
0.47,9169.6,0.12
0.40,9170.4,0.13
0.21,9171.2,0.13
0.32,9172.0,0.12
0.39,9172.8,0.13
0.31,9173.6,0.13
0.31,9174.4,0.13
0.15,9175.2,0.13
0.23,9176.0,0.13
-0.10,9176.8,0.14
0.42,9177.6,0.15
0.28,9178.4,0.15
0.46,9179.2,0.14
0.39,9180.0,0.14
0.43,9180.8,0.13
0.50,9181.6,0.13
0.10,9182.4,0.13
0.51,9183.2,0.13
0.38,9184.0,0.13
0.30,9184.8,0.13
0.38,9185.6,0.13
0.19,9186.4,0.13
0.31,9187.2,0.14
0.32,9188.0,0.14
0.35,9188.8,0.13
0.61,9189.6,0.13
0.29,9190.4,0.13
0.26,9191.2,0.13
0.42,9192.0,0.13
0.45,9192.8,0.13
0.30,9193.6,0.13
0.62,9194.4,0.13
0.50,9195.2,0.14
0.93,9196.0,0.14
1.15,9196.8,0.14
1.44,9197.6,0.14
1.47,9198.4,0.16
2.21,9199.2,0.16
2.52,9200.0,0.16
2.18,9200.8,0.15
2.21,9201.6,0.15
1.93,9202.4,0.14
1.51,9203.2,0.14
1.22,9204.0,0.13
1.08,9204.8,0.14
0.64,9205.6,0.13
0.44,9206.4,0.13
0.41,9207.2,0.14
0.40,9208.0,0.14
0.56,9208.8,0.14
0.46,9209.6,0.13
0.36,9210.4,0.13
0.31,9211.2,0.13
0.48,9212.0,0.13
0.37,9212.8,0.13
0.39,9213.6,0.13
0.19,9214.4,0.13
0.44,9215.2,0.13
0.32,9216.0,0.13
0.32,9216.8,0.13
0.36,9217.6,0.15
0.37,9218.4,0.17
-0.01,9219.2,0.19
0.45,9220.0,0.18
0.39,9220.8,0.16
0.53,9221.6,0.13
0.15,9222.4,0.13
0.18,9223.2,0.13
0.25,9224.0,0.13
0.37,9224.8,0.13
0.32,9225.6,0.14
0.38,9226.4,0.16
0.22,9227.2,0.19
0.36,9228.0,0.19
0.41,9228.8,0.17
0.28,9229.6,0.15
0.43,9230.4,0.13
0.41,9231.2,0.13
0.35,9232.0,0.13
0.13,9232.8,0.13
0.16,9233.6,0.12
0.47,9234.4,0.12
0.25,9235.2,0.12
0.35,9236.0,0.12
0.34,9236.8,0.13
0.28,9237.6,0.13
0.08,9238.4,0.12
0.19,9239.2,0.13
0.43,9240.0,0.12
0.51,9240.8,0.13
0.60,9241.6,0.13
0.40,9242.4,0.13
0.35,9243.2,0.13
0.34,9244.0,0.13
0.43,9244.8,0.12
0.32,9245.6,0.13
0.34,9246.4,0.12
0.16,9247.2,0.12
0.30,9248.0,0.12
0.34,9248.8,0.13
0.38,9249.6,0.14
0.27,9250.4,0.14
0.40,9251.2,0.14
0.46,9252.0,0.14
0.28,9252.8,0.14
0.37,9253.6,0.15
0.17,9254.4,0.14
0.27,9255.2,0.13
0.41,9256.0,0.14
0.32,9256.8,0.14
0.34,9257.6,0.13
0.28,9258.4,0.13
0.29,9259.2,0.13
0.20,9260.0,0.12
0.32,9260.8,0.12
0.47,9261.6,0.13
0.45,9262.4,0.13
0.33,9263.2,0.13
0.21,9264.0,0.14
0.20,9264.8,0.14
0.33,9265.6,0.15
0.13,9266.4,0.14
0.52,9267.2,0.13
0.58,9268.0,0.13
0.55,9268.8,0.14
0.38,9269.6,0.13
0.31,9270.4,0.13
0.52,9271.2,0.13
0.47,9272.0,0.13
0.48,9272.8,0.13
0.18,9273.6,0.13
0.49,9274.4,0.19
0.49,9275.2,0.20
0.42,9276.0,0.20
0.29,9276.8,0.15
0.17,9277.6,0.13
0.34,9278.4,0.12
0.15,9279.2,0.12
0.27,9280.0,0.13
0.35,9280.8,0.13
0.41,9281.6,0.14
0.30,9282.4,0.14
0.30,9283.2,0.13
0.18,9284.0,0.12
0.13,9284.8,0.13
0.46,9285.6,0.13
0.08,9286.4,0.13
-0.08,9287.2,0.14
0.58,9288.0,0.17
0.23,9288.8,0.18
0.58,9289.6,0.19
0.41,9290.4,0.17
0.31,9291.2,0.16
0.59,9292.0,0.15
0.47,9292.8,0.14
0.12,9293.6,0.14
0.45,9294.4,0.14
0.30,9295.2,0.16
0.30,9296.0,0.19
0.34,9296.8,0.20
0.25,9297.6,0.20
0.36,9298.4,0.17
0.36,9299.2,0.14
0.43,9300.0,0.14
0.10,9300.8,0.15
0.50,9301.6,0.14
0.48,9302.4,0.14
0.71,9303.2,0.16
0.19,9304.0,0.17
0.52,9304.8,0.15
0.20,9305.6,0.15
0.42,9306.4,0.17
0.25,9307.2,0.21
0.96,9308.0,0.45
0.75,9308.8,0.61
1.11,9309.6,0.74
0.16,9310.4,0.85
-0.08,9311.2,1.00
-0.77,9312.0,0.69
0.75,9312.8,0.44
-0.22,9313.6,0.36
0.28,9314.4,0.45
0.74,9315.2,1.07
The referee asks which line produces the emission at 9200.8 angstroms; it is H-beta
